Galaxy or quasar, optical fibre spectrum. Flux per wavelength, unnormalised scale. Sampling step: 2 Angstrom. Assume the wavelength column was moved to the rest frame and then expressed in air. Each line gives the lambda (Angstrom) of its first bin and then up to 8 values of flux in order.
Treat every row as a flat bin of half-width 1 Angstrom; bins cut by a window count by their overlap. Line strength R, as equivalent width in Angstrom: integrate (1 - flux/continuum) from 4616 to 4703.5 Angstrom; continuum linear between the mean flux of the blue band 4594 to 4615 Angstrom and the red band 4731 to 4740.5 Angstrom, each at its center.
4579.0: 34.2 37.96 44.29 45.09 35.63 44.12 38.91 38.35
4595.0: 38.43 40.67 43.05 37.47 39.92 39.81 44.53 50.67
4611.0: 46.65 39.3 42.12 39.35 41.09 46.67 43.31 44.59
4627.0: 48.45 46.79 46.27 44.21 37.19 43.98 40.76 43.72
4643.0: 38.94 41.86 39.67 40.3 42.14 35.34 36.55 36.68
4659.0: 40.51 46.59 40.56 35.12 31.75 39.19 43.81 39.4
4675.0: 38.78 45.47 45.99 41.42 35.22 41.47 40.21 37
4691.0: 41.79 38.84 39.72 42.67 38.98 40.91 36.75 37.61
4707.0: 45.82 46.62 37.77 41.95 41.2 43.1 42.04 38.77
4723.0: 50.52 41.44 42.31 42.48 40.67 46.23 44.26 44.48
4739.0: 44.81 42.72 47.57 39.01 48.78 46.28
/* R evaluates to 4.2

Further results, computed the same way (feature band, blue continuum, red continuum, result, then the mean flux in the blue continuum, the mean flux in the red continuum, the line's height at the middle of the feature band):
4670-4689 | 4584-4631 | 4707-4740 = 0.8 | 42.5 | 43.1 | 42.9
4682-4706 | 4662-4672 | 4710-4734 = 0.5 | 38.1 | 42.4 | 40.2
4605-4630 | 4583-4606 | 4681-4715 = -2.5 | 40.3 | 40.3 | 40.3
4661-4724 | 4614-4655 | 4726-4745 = 3.4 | 42.2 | 43.7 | 43.1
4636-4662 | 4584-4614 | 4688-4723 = 0.4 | 41.5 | 41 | 41.3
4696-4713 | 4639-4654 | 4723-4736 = 0.6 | 40.3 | 43.5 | 42.5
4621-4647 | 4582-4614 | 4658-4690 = -1.5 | 41.7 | 40.2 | 41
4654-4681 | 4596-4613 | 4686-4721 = 0.9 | 42.6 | 40.7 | 41.4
